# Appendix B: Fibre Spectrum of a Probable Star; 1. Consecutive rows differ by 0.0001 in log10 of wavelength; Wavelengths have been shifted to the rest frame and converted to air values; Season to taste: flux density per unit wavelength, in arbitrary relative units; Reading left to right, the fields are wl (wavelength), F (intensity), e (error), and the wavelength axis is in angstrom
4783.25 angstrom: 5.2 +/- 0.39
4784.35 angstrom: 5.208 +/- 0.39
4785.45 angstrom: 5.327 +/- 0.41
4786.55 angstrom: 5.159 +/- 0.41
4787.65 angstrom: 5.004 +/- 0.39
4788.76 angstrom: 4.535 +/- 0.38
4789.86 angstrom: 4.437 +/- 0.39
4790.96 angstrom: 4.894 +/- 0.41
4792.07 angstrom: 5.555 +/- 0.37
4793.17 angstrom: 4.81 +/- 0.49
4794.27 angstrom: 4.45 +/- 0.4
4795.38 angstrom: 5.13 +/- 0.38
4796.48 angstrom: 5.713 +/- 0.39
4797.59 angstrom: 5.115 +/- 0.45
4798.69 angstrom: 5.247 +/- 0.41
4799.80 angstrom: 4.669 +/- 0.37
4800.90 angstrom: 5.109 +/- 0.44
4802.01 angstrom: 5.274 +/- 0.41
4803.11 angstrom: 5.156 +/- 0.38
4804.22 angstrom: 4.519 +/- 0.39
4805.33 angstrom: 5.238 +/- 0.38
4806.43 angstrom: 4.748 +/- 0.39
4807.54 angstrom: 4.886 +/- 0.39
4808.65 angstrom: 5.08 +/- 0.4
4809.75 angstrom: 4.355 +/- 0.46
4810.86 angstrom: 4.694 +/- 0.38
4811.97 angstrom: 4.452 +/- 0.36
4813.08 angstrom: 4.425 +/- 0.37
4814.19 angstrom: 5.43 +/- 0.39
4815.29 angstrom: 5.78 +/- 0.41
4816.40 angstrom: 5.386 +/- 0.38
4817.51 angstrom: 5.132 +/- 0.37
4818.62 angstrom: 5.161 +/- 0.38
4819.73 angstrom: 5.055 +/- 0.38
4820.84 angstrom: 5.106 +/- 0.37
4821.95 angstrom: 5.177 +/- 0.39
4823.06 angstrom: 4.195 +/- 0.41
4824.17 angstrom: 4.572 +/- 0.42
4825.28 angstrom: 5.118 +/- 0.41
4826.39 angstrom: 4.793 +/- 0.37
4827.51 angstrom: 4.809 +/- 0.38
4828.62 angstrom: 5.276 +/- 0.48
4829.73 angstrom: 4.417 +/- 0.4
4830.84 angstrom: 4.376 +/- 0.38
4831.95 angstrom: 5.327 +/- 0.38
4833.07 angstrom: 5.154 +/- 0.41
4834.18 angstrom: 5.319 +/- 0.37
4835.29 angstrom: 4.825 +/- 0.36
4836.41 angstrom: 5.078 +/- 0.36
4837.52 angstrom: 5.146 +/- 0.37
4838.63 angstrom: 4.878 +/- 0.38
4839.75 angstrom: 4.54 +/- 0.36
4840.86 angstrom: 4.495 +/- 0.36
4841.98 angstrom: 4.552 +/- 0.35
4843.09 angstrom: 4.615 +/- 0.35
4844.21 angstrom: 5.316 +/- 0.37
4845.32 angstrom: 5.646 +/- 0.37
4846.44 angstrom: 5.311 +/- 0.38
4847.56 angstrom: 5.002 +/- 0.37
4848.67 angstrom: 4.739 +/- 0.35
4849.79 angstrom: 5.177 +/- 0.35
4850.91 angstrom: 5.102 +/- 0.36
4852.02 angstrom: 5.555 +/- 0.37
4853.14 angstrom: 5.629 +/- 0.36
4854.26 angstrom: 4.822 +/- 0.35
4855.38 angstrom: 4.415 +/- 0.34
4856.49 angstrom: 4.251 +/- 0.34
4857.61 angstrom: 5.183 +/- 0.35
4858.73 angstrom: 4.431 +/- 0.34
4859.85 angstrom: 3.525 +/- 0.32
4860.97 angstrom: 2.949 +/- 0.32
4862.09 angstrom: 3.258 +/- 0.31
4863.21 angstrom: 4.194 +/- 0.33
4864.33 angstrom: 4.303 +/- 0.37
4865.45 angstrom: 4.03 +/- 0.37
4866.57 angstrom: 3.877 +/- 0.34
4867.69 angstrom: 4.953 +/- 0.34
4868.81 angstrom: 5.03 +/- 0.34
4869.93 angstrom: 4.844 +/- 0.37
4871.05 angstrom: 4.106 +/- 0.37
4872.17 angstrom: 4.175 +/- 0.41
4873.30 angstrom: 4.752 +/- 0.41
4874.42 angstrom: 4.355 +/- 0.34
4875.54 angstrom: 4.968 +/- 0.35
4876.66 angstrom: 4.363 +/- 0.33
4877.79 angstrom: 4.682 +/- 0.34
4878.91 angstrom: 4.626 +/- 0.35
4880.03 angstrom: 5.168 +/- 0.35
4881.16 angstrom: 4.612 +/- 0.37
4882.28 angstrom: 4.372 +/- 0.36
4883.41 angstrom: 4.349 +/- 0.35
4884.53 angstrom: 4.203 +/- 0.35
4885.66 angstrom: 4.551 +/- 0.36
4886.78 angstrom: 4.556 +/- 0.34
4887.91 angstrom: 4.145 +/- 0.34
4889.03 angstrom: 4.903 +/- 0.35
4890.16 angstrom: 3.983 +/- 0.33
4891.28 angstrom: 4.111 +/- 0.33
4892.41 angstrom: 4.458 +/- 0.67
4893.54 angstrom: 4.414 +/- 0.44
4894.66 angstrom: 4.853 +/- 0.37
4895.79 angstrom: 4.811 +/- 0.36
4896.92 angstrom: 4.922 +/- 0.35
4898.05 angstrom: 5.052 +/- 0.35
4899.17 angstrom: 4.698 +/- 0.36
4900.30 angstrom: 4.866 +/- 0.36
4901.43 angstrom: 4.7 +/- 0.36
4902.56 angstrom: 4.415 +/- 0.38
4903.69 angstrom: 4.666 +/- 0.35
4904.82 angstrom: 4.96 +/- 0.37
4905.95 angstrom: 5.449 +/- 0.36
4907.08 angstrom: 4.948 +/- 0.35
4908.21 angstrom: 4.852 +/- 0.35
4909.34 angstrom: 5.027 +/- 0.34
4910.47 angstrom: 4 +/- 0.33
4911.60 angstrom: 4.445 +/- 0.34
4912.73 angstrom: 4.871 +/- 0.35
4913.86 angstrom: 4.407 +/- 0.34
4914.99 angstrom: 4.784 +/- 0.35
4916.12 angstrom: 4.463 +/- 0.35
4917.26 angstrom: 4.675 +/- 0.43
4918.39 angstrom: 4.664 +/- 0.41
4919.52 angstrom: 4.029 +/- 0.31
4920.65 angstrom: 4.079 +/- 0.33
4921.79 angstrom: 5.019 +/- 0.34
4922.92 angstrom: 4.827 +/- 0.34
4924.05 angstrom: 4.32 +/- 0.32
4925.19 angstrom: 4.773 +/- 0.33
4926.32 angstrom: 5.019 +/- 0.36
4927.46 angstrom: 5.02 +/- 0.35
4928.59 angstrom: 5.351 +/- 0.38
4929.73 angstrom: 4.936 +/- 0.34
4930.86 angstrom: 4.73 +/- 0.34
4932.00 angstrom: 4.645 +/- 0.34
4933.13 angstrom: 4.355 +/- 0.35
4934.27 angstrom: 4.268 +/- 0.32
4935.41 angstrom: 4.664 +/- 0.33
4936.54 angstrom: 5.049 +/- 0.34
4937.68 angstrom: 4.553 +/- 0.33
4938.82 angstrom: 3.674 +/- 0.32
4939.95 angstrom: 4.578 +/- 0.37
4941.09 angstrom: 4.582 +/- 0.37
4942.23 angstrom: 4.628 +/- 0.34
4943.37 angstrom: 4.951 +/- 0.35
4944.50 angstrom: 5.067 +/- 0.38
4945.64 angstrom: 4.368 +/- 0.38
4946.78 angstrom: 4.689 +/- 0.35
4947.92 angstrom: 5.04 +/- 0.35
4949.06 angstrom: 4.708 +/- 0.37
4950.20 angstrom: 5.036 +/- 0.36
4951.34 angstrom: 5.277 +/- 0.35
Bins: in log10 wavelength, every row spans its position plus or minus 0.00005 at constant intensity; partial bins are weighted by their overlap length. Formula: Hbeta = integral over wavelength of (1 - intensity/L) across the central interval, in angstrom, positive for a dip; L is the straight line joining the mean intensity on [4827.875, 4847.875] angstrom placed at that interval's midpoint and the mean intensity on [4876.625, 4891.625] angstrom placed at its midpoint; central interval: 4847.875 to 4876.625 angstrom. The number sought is 1.2 angstrom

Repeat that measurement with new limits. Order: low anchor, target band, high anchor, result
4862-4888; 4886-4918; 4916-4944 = -0.8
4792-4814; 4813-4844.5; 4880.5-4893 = -1.3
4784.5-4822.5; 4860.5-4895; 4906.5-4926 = 2.5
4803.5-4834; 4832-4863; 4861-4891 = -0.7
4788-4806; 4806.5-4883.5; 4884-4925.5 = 1.2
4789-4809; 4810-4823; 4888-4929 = -0.2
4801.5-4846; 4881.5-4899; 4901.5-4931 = 1.0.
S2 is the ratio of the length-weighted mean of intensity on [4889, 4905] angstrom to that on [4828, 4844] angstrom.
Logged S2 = 0.95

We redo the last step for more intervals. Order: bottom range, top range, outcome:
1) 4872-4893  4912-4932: 1.05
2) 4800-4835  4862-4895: 0.90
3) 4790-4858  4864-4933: 0.93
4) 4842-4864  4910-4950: 0.99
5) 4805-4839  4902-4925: 0.94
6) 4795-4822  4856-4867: 0.79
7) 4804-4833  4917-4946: 0.95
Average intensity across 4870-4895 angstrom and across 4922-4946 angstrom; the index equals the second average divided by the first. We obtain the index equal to 1.0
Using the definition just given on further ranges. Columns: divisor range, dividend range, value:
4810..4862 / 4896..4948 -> 0.97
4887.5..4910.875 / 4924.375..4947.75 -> 1.00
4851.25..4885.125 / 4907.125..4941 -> 1.04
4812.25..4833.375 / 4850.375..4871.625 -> 0.89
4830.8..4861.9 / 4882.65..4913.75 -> 0.96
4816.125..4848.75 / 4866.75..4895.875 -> 0.92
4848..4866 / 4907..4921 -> 1.02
